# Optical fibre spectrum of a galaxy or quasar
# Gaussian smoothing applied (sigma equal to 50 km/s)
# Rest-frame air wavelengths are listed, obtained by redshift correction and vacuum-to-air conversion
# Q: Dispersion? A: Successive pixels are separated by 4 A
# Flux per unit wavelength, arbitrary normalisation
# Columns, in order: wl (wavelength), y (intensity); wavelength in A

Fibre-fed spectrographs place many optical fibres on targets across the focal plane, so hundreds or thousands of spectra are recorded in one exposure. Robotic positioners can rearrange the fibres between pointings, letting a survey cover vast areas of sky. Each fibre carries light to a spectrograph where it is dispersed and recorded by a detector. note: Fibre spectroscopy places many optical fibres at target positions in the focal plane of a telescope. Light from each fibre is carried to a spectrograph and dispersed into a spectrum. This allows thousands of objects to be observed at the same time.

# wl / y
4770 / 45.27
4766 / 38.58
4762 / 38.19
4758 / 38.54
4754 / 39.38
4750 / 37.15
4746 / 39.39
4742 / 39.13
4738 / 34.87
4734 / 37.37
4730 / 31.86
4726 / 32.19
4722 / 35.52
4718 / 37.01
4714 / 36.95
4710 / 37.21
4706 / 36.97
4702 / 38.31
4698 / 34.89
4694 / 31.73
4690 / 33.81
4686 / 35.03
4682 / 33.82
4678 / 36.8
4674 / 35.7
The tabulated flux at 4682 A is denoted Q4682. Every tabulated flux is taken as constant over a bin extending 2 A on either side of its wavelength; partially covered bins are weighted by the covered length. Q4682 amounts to 33.82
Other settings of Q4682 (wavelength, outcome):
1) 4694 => 31.73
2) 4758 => 38.54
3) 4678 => 36.8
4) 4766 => 38.58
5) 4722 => 35.52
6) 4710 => 37.21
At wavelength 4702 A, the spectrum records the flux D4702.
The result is 38.31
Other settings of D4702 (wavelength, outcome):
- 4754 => 39.38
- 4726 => 32.19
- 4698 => 34.89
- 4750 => 37.15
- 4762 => 38.19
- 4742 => 39.13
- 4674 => 35.7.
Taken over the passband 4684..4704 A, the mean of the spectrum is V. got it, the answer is 34.8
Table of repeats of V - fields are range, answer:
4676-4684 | 35.3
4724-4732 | 32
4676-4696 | 34.2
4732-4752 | 37.6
